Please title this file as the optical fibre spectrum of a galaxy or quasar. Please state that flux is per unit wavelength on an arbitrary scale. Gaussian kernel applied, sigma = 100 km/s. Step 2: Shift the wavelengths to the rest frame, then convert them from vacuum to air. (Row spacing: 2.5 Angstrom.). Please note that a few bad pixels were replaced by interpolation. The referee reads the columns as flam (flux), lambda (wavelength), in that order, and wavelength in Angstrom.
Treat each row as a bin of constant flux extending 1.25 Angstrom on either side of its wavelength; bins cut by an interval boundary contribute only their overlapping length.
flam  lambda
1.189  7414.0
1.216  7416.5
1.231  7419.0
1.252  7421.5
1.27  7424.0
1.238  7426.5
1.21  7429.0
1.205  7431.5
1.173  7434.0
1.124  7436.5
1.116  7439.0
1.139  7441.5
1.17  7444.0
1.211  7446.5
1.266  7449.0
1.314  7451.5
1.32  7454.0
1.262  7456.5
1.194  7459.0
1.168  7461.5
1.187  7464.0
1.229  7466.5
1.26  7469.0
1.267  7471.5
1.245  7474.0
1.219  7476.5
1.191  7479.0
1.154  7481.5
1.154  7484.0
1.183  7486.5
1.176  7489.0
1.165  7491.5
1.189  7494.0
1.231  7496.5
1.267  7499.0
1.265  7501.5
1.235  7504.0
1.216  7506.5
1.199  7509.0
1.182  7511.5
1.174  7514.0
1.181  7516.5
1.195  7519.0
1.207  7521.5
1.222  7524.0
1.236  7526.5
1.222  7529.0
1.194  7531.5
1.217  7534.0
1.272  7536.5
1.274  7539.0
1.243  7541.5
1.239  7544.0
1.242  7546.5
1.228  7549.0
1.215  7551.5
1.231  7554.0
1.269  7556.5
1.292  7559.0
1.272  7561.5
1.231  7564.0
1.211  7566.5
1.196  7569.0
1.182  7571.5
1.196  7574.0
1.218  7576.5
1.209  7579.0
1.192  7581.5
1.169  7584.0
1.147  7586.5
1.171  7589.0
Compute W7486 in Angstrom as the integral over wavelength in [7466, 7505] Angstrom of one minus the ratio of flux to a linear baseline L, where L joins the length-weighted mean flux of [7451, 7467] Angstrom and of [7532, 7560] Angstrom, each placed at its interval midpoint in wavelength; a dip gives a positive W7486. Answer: 0.8 Angstrom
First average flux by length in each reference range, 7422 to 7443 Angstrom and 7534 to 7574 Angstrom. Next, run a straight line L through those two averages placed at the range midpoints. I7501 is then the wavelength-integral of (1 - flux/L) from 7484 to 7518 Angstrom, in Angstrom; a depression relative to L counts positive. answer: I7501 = 0.4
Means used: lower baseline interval 1.19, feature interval 1.2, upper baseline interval 1.24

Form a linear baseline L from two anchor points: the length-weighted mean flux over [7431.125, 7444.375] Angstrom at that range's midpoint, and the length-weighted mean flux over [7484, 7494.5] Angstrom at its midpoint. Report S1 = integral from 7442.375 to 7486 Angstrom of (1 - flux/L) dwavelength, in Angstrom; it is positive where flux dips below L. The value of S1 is -2.3 Angstrom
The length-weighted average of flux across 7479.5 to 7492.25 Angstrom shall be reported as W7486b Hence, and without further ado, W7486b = 1.17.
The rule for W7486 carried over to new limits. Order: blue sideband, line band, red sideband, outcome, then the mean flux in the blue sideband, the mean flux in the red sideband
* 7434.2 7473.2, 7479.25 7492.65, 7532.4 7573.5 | 0.6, 1.21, 1.24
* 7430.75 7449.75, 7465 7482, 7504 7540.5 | -0.5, 1.17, 1.21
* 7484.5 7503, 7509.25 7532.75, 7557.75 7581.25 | 0.2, 1.21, 1.22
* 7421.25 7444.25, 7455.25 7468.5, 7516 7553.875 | -0.1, 1.19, 1.23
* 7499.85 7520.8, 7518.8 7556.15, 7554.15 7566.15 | 0.1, 1.21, 1.26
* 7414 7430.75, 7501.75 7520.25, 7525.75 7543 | 0.5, 1.23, 1.24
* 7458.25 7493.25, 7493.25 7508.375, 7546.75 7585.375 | -0.4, 1.2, 1.22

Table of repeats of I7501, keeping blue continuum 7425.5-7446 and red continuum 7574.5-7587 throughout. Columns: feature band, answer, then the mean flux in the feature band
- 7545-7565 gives -1.0 Angstrom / 1.25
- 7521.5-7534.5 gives -0.4 Angstrom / 1.22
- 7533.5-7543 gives -0.6 Angstrom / 1.25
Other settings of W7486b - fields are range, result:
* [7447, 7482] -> 1.24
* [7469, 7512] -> 1.21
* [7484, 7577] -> 1.22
